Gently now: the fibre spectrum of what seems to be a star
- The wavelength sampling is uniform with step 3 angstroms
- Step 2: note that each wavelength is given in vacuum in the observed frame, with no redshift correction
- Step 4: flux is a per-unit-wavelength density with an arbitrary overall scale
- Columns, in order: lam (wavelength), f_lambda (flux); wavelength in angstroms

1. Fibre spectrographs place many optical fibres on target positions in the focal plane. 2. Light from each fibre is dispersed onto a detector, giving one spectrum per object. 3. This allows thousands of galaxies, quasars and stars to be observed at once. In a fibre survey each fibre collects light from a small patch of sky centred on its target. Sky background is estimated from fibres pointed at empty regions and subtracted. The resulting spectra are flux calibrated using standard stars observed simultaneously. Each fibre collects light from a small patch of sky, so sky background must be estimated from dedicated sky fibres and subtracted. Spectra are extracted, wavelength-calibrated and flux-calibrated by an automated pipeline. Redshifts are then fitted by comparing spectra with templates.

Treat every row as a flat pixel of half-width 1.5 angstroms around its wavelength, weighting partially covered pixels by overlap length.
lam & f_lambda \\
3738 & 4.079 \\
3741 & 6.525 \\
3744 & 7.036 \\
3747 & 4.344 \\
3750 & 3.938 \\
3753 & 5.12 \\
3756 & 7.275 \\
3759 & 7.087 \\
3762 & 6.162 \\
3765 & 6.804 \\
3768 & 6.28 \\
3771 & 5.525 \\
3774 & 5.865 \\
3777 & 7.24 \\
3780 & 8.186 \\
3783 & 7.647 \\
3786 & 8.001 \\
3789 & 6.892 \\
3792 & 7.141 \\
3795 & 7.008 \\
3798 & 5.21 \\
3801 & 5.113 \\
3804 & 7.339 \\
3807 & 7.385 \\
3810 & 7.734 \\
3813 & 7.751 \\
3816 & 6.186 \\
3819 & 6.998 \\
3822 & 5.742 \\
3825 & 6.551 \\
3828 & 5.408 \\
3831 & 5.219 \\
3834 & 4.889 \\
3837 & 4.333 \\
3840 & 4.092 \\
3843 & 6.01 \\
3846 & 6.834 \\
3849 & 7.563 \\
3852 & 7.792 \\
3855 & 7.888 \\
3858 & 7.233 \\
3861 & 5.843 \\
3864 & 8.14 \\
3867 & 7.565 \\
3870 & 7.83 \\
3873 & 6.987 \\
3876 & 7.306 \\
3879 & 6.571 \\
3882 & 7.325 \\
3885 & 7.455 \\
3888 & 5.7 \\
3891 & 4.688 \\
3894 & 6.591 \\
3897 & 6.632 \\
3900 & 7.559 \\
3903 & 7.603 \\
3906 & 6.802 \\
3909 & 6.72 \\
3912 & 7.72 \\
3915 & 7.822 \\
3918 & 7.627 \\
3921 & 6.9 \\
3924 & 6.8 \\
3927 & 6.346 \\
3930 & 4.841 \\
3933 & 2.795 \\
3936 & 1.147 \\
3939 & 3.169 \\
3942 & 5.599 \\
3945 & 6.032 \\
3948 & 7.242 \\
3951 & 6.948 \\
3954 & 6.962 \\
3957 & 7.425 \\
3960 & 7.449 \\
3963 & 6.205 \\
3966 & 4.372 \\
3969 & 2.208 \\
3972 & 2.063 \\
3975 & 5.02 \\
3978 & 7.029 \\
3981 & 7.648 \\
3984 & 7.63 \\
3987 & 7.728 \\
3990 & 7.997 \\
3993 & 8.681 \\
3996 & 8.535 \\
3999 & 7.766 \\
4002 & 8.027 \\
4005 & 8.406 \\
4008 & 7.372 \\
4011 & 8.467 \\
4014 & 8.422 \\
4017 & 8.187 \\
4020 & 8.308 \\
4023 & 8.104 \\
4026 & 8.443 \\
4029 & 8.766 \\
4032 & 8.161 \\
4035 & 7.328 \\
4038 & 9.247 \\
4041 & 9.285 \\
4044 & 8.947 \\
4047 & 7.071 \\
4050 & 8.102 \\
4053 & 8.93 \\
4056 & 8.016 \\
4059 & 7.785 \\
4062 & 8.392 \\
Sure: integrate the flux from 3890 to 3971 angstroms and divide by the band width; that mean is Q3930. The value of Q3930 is 5.99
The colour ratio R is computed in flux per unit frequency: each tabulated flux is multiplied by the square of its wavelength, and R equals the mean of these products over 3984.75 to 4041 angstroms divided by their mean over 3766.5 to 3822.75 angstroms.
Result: 1.35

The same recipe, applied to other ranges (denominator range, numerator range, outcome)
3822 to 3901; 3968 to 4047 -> 1.26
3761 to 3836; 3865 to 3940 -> 1.02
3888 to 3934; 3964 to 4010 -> 1.07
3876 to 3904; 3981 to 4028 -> 1.29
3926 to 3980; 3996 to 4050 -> 1.65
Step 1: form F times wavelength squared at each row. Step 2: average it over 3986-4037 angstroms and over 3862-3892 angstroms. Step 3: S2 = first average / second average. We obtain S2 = 1.25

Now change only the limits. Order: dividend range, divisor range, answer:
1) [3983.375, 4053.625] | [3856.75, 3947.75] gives 1.37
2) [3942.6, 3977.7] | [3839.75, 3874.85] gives 0.84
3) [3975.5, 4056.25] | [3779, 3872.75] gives 1.34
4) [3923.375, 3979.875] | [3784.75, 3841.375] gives 0.90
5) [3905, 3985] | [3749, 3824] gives 0.96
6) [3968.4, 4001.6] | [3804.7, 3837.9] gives 1.17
